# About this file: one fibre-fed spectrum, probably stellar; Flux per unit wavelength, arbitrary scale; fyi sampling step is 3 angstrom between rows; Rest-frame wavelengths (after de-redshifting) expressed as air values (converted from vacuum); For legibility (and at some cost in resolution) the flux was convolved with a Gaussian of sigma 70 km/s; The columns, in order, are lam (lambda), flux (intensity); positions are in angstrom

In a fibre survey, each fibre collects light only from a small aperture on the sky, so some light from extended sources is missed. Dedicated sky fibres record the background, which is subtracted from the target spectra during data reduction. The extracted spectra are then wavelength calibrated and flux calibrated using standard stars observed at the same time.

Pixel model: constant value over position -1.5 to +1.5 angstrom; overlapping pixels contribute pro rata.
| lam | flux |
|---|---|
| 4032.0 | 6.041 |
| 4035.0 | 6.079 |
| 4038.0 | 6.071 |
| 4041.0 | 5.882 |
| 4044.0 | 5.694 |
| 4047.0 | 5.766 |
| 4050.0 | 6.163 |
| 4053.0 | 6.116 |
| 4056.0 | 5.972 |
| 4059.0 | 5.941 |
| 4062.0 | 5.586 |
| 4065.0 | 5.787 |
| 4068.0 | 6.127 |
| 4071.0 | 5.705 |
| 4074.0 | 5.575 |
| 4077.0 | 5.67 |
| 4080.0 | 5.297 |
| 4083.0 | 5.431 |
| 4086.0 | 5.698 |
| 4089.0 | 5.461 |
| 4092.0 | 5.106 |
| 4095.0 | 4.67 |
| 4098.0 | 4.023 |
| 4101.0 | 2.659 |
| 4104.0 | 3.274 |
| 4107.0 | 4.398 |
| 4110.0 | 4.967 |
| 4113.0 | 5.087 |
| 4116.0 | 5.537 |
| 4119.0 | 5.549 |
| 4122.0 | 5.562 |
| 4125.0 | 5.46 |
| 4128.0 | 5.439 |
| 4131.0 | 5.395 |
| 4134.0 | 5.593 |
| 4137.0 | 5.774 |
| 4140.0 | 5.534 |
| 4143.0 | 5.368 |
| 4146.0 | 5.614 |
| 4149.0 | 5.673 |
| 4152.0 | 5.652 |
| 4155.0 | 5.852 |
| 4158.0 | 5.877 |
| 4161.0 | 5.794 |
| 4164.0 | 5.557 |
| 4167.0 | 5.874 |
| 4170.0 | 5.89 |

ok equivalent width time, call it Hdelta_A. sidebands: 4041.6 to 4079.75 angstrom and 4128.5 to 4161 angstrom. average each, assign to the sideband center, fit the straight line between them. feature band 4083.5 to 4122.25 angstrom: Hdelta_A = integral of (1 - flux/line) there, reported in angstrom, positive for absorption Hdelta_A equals 6.6 angstrom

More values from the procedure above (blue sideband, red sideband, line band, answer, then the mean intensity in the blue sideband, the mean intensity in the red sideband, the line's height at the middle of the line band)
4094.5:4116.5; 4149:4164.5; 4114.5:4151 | -3.7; 4.26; 5.75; 5.05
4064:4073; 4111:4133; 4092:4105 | 4.1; 5.86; 5.43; 5.62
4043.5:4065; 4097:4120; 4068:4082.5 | -0.8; 5.89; 4.42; 5.32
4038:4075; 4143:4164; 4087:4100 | 2.3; 5.87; 5.7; 5.81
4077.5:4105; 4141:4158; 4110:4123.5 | -0.7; 4.69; 5.65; 5.11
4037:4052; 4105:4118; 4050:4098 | -0.7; 5.92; 4.95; 5.49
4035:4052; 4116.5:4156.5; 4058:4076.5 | 0.2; 5.94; 5.57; 5.84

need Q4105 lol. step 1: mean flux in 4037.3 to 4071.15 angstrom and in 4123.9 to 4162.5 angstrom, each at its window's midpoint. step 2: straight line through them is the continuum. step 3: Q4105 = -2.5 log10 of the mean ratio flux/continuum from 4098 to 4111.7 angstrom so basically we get 0.43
